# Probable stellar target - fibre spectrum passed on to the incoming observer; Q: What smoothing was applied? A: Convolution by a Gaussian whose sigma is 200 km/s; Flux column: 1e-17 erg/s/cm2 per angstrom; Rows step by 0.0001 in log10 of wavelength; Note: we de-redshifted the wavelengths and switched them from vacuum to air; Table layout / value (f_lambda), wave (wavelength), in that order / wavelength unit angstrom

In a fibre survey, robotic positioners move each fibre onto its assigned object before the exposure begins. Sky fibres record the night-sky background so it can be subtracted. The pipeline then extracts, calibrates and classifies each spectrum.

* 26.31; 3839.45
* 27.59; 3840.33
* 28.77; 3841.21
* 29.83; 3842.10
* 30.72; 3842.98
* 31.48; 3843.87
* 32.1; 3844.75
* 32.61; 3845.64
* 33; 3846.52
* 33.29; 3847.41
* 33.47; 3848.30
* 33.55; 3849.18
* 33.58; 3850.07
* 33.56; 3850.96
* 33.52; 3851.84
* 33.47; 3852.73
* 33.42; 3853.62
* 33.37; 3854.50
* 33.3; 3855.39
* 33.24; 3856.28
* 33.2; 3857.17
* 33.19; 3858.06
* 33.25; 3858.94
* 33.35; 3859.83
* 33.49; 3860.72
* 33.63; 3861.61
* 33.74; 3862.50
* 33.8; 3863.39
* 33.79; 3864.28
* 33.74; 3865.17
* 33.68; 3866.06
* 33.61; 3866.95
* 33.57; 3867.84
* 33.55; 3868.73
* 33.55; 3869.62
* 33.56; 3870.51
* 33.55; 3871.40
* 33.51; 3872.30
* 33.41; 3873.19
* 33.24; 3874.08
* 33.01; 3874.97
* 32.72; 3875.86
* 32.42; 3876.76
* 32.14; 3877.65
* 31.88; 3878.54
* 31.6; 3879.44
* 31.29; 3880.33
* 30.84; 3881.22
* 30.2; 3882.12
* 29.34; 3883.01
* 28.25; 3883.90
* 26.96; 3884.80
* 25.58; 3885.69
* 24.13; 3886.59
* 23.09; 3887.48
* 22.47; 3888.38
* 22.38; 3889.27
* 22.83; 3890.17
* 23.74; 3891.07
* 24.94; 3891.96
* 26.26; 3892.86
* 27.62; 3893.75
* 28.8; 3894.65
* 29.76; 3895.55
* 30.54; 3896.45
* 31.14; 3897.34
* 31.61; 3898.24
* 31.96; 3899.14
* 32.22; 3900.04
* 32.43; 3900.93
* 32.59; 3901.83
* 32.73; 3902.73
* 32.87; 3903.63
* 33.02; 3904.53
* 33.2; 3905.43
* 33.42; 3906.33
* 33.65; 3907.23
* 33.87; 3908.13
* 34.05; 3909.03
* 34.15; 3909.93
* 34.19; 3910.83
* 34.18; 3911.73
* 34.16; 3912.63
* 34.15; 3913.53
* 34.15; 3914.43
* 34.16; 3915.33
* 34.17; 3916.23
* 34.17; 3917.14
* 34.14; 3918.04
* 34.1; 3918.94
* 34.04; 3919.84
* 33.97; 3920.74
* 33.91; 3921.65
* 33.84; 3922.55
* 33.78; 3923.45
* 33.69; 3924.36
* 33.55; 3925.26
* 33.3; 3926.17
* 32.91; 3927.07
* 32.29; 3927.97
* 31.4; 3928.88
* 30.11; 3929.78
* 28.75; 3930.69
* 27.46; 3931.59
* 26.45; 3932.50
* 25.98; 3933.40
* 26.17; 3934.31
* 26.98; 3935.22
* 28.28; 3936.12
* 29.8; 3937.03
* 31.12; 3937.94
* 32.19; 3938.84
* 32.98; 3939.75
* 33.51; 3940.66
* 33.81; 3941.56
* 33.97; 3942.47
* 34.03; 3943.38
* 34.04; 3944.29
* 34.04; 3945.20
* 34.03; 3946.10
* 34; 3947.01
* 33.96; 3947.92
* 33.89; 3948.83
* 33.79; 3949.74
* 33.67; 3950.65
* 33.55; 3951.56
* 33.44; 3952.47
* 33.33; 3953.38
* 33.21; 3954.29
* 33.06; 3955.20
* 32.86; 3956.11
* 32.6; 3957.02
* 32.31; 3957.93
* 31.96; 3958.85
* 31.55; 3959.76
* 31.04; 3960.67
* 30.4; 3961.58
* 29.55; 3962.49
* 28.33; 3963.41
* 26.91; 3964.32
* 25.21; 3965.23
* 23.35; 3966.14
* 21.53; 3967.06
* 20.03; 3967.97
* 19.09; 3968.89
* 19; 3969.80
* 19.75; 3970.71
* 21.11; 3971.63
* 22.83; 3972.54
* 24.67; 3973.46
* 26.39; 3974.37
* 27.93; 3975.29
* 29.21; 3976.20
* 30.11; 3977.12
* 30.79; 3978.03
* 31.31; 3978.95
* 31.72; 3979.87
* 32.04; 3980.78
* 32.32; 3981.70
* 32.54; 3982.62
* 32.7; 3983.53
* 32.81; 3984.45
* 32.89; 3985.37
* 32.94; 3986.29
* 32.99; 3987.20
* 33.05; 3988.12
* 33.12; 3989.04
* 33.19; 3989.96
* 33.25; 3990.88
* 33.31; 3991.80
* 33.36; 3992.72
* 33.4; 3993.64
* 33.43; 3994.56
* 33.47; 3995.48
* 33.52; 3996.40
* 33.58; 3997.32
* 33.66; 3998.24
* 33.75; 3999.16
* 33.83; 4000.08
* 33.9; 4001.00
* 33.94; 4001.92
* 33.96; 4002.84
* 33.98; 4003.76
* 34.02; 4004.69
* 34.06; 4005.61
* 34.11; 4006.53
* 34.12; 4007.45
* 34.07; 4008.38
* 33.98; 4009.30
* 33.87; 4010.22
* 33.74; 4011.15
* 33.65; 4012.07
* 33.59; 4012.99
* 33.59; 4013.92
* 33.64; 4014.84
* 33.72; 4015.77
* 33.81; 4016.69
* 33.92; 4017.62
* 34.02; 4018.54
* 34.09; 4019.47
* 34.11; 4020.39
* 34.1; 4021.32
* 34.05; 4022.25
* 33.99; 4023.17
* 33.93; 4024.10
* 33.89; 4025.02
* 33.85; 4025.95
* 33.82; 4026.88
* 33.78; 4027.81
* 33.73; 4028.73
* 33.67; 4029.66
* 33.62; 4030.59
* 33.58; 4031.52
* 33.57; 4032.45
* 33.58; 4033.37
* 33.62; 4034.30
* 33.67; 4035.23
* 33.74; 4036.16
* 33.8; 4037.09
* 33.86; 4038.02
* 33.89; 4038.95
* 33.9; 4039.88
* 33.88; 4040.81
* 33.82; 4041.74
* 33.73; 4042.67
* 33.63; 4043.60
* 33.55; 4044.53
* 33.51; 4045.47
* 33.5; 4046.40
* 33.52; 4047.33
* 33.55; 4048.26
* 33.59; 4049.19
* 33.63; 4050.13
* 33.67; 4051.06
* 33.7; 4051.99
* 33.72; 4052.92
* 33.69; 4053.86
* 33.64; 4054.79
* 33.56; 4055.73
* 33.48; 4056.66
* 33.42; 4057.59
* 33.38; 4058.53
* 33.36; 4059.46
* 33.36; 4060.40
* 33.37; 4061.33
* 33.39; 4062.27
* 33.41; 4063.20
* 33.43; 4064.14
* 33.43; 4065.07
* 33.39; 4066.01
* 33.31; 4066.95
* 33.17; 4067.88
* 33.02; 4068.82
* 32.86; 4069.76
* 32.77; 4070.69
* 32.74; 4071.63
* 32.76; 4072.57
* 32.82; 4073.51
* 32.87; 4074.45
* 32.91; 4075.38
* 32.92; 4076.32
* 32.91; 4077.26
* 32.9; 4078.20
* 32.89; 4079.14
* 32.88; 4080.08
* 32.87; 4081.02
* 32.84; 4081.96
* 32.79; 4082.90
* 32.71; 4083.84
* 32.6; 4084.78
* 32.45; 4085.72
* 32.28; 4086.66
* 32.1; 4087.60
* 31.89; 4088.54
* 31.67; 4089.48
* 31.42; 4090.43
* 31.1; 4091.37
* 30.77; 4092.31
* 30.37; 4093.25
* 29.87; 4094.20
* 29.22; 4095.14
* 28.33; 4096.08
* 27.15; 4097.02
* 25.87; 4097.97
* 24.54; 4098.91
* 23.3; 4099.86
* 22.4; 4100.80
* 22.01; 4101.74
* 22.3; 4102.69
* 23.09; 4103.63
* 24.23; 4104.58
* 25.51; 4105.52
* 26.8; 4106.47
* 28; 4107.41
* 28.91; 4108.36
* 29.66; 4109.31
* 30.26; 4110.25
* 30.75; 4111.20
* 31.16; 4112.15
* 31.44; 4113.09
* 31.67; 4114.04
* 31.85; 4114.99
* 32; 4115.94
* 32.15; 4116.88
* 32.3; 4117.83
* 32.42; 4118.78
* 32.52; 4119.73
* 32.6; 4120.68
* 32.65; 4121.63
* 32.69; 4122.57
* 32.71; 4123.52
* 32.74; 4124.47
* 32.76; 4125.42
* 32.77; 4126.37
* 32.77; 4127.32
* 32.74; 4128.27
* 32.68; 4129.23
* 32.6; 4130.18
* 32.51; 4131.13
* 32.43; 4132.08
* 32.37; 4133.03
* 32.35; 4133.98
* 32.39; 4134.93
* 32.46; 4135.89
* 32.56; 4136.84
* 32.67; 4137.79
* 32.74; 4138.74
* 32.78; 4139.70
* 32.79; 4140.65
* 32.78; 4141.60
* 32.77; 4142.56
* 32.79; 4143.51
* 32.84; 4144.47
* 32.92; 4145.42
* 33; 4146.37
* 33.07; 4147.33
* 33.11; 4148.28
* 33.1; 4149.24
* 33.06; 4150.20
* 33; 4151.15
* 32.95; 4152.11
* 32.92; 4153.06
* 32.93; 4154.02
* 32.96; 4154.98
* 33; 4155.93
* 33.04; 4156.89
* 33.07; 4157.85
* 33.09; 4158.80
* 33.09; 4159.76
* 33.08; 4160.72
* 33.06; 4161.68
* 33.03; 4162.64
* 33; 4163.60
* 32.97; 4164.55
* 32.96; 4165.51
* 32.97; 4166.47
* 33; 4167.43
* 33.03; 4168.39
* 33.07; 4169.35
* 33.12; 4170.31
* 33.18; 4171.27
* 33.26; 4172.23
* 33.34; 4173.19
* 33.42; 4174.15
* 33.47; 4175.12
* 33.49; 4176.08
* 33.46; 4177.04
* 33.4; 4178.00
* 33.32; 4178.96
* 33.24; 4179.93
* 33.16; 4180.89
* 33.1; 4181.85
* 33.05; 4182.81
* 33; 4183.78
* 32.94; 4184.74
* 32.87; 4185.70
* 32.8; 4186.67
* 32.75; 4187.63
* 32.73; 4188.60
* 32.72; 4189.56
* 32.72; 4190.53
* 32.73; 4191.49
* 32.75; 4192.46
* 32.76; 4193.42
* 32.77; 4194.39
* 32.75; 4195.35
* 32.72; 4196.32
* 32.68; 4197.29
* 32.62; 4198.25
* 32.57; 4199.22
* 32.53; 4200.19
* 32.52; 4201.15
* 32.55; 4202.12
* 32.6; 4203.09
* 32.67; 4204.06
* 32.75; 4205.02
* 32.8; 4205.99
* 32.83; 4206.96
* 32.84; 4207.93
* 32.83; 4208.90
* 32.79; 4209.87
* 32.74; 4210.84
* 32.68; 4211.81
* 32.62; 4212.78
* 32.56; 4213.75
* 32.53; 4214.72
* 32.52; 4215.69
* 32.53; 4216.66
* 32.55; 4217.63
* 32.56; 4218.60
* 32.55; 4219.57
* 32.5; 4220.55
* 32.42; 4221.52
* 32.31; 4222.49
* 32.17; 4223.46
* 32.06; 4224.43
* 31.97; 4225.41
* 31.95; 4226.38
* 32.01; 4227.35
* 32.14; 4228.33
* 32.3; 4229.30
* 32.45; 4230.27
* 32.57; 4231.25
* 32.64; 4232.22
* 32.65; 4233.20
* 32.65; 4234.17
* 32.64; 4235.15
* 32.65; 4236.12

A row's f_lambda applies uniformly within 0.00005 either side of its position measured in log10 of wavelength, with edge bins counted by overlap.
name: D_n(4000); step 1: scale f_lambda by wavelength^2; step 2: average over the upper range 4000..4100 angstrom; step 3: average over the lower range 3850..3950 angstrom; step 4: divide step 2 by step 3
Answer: 1.12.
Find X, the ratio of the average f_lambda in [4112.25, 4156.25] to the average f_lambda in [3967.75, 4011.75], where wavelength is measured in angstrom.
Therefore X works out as 1.0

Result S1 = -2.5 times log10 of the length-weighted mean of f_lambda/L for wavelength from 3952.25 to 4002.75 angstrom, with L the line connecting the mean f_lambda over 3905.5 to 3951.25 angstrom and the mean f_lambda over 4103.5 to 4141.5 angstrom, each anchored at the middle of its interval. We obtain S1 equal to 0.07 mag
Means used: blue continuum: 32.6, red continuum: 31.4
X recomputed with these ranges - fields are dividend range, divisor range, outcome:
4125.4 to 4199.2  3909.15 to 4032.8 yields 1.03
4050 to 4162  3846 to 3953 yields 1.00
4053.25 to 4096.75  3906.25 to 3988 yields 1.05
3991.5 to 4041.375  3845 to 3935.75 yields 1.07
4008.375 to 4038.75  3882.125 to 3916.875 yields 1.12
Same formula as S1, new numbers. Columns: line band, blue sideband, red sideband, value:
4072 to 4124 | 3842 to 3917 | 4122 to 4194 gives 0.08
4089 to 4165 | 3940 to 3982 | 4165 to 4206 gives 0.04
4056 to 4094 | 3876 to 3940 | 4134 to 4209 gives -0.02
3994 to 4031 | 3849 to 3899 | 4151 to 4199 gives -0.06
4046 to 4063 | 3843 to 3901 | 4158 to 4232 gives -0.05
